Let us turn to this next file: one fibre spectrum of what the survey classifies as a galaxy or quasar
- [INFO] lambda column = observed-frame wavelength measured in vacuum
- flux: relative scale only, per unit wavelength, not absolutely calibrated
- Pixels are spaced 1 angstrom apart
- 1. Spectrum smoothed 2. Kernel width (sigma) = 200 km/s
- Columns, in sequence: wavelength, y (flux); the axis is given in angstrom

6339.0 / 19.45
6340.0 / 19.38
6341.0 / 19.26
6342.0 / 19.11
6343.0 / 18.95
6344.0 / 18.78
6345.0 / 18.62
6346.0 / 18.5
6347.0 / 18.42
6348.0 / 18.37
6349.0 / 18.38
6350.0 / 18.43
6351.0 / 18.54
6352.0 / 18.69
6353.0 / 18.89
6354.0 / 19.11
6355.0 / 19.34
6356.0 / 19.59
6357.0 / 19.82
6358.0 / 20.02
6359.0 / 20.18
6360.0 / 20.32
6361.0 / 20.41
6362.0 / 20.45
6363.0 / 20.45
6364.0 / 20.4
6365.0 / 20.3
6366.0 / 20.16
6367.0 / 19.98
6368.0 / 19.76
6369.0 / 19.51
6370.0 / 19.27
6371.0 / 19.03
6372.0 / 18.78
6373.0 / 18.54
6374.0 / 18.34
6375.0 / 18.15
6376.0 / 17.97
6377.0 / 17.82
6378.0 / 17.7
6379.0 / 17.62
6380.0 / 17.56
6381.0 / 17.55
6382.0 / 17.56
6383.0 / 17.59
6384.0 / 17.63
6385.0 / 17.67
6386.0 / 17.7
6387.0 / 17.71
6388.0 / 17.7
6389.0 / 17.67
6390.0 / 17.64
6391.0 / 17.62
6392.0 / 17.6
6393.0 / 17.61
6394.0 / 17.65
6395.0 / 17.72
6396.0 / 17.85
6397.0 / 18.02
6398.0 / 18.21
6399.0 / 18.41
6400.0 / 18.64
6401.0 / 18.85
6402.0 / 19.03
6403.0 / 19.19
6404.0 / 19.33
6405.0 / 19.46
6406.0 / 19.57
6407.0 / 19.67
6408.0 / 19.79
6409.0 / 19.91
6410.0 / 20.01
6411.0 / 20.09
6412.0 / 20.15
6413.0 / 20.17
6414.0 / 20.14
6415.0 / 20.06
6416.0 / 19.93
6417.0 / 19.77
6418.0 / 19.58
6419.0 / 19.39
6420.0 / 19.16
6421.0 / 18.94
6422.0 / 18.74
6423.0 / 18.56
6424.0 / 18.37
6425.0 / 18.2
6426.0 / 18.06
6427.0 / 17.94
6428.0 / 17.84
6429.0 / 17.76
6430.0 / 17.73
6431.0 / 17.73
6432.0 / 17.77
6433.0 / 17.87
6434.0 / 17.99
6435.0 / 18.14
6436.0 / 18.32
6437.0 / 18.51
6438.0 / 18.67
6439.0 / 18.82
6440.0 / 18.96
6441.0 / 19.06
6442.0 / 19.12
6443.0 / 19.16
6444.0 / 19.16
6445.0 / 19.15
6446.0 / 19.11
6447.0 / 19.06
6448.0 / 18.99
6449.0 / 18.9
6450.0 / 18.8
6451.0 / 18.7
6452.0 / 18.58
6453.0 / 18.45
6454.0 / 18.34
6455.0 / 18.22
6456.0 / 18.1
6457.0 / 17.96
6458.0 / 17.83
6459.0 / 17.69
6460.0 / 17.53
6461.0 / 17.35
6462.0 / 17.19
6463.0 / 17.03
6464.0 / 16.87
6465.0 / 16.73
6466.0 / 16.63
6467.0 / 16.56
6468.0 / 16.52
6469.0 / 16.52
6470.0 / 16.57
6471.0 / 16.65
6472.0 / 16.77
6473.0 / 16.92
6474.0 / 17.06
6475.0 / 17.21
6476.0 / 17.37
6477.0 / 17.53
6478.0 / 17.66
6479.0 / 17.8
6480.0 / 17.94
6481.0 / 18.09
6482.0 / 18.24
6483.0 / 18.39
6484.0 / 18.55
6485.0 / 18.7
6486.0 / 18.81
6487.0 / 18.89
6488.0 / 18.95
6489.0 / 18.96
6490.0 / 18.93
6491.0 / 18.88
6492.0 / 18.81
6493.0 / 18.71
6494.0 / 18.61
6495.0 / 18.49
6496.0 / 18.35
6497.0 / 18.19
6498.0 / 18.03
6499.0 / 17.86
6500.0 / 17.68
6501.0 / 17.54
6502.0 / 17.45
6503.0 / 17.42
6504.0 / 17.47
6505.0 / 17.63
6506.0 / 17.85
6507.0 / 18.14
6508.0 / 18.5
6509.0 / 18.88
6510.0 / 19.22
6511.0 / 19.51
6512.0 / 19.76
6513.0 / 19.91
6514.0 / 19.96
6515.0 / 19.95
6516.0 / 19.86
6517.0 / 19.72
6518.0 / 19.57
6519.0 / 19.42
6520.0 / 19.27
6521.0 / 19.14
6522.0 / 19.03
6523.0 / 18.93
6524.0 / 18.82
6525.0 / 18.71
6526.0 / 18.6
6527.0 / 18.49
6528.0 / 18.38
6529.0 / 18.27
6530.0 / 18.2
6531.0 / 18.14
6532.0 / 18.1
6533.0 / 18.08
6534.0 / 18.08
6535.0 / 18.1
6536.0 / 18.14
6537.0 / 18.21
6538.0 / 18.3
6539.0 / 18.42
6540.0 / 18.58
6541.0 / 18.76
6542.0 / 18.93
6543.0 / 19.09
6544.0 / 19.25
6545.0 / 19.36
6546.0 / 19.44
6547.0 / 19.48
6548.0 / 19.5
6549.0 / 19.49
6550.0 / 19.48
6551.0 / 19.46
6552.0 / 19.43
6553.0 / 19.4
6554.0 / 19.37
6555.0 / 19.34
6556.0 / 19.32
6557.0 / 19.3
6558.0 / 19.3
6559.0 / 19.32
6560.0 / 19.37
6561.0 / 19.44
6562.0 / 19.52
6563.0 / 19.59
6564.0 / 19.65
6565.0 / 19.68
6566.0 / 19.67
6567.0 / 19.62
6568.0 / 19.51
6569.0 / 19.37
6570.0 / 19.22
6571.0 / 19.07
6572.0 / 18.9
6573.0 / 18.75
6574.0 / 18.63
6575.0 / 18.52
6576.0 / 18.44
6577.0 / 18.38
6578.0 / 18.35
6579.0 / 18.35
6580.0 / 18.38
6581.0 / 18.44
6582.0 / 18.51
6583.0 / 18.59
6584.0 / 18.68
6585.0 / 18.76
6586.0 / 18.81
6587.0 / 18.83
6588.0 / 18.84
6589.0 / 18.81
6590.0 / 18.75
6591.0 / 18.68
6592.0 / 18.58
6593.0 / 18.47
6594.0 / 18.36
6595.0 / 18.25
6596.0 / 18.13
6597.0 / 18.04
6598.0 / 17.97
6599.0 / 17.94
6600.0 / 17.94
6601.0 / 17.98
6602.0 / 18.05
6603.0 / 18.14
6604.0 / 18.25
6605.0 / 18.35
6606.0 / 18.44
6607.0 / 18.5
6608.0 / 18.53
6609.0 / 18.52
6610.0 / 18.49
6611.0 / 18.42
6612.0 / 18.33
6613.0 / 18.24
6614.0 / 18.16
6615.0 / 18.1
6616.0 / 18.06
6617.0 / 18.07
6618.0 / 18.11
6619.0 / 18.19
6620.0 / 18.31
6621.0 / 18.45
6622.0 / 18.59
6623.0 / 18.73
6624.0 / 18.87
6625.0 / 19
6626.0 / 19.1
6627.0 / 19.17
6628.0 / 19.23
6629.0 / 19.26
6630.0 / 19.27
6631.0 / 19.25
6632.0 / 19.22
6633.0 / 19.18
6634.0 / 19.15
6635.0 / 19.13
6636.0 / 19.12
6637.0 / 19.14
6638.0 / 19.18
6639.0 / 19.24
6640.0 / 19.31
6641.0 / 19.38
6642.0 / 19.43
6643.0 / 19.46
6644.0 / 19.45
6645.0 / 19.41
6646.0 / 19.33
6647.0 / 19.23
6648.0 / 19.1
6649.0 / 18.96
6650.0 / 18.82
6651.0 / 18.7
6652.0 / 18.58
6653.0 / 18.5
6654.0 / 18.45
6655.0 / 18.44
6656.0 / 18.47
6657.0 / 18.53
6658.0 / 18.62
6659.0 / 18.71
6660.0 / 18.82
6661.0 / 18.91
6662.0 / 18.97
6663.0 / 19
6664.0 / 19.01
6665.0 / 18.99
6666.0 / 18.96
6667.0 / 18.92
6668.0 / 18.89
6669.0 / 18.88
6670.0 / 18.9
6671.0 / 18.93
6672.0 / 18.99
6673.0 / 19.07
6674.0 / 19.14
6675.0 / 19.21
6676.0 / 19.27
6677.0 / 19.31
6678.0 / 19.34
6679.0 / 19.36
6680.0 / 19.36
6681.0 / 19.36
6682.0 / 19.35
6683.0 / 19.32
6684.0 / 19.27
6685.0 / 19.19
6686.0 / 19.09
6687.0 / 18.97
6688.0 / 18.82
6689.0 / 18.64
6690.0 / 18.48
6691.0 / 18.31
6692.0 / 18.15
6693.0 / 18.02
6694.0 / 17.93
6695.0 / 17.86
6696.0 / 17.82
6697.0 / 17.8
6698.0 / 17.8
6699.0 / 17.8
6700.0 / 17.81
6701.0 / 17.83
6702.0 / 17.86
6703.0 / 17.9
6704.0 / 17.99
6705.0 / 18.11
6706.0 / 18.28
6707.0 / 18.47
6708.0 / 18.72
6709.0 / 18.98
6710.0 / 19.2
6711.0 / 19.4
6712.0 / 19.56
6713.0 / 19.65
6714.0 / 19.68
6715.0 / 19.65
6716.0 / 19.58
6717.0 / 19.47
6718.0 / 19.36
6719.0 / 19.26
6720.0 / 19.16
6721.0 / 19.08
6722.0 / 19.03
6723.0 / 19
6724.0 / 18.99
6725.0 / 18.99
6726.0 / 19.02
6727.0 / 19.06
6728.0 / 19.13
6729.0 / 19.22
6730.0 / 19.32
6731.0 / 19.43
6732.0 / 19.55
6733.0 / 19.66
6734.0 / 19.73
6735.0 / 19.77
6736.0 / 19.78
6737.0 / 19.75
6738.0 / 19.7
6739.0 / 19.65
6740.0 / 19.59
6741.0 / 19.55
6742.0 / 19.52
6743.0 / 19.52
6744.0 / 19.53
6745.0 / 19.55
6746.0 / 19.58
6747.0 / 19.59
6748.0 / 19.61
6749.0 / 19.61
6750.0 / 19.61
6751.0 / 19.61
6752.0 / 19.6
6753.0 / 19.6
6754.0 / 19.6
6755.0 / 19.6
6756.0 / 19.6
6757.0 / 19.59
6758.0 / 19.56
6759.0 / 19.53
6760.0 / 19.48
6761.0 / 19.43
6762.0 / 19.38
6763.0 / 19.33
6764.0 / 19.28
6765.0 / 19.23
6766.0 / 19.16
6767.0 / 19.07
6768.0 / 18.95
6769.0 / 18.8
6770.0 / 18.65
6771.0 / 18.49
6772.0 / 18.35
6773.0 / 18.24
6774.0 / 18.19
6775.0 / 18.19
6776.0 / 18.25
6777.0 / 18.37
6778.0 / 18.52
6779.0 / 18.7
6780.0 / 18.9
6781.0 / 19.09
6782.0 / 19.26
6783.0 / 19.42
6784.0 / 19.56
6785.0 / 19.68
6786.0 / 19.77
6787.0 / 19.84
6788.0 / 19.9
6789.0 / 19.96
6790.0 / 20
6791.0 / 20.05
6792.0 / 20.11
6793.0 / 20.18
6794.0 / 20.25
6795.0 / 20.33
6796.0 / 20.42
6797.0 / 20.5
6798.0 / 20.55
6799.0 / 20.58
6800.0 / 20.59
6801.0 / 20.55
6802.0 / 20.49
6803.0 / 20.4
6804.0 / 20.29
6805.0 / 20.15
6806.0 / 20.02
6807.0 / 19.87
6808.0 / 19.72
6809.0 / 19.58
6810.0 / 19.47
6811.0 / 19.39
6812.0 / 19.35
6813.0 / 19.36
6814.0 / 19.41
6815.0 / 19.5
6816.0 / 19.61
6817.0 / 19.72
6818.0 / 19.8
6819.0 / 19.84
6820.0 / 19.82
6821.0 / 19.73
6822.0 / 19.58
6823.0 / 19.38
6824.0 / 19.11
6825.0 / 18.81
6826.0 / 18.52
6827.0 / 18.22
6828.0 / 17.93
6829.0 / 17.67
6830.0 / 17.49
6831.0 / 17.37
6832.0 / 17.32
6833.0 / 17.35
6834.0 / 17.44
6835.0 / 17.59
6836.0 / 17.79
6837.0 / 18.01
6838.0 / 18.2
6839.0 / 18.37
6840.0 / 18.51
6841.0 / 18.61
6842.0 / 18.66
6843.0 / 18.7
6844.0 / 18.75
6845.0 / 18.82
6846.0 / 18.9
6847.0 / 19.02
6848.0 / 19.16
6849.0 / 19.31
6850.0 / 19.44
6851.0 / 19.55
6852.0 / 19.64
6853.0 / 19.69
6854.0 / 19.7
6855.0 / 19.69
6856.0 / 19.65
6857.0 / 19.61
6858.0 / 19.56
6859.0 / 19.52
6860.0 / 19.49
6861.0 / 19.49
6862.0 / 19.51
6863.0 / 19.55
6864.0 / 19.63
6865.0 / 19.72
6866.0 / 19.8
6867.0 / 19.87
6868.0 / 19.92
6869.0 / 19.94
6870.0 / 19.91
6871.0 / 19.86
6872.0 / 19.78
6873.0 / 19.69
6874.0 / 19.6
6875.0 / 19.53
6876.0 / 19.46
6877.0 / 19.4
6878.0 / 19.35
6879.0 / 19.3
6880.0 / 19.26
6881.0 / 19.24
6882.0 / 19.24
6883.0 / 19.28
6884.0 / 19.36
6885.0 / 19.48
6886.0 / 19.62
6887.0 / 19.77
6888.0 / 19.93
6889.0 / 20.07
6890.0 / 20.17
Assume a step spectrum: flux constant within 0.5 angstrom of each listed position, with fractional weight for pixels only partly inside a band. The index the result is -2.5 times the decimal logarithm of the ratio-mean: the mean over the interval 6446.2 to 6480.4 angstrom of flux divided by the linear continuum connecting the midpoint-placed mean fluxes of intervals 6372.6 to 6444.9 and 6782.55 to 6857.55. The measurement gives 0.06 mag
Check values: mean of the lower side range 18.5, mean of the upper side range 19.3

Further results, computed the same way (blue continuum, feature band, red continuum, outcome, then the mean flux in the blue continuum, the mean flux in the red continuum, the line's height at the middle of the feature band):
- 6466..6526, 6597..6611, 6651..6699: 0.02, 18.3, 18.8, 18.6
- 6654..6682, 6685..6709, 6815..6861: 0.04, 19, 18.9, 19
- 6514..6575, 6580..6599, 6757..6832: 0.04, 19.1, 19.4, 19.1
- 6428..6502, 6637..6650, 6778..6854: -0.03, 18.1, 19.3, 18.7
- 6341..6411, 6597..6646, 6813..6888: 0.02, 18.8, 19.1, 19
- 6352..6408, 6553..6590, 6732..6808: 0.01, 18.7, 19.6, 19.1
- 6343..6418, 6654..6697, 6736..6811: 0.03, 18.9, 19.5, 19.4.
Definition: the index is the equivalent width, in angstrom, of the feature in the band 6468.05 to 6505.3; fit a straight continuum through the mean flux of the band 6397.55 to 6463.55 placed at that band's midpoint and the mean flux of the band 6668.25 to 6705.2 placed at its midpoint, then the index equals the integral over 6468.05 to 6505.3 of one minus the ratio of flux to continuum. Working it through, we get 1.6 angstrom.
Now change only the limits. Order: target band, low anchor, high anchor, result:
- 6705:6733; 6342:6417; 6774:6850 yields -0.1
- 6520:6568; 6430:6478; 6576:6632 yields -1.9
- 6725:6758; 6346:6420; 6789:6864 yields -0.5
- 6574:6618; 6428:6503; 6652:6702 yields 0.2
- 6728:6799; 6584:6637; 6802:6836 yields -2.0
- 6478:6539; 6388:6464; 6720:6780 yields 0.6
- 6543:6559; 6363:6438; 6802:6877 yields -0.5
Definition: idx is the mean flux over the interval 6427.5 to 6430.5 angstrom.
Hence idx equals 17.8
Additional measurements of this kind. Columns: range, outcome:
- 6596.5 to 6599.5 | 18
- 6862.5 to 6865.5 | 19.6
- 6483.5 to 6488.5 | 18.8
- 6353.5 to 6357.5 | 19.5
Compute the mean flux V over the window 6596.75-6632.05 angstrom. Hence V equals 18.5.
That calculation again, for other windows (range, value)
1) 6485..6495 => 18.8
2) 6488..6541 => 18.6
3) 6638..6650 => 19.3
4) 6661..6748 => 19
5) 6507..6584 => 19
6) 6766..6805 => 19.5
